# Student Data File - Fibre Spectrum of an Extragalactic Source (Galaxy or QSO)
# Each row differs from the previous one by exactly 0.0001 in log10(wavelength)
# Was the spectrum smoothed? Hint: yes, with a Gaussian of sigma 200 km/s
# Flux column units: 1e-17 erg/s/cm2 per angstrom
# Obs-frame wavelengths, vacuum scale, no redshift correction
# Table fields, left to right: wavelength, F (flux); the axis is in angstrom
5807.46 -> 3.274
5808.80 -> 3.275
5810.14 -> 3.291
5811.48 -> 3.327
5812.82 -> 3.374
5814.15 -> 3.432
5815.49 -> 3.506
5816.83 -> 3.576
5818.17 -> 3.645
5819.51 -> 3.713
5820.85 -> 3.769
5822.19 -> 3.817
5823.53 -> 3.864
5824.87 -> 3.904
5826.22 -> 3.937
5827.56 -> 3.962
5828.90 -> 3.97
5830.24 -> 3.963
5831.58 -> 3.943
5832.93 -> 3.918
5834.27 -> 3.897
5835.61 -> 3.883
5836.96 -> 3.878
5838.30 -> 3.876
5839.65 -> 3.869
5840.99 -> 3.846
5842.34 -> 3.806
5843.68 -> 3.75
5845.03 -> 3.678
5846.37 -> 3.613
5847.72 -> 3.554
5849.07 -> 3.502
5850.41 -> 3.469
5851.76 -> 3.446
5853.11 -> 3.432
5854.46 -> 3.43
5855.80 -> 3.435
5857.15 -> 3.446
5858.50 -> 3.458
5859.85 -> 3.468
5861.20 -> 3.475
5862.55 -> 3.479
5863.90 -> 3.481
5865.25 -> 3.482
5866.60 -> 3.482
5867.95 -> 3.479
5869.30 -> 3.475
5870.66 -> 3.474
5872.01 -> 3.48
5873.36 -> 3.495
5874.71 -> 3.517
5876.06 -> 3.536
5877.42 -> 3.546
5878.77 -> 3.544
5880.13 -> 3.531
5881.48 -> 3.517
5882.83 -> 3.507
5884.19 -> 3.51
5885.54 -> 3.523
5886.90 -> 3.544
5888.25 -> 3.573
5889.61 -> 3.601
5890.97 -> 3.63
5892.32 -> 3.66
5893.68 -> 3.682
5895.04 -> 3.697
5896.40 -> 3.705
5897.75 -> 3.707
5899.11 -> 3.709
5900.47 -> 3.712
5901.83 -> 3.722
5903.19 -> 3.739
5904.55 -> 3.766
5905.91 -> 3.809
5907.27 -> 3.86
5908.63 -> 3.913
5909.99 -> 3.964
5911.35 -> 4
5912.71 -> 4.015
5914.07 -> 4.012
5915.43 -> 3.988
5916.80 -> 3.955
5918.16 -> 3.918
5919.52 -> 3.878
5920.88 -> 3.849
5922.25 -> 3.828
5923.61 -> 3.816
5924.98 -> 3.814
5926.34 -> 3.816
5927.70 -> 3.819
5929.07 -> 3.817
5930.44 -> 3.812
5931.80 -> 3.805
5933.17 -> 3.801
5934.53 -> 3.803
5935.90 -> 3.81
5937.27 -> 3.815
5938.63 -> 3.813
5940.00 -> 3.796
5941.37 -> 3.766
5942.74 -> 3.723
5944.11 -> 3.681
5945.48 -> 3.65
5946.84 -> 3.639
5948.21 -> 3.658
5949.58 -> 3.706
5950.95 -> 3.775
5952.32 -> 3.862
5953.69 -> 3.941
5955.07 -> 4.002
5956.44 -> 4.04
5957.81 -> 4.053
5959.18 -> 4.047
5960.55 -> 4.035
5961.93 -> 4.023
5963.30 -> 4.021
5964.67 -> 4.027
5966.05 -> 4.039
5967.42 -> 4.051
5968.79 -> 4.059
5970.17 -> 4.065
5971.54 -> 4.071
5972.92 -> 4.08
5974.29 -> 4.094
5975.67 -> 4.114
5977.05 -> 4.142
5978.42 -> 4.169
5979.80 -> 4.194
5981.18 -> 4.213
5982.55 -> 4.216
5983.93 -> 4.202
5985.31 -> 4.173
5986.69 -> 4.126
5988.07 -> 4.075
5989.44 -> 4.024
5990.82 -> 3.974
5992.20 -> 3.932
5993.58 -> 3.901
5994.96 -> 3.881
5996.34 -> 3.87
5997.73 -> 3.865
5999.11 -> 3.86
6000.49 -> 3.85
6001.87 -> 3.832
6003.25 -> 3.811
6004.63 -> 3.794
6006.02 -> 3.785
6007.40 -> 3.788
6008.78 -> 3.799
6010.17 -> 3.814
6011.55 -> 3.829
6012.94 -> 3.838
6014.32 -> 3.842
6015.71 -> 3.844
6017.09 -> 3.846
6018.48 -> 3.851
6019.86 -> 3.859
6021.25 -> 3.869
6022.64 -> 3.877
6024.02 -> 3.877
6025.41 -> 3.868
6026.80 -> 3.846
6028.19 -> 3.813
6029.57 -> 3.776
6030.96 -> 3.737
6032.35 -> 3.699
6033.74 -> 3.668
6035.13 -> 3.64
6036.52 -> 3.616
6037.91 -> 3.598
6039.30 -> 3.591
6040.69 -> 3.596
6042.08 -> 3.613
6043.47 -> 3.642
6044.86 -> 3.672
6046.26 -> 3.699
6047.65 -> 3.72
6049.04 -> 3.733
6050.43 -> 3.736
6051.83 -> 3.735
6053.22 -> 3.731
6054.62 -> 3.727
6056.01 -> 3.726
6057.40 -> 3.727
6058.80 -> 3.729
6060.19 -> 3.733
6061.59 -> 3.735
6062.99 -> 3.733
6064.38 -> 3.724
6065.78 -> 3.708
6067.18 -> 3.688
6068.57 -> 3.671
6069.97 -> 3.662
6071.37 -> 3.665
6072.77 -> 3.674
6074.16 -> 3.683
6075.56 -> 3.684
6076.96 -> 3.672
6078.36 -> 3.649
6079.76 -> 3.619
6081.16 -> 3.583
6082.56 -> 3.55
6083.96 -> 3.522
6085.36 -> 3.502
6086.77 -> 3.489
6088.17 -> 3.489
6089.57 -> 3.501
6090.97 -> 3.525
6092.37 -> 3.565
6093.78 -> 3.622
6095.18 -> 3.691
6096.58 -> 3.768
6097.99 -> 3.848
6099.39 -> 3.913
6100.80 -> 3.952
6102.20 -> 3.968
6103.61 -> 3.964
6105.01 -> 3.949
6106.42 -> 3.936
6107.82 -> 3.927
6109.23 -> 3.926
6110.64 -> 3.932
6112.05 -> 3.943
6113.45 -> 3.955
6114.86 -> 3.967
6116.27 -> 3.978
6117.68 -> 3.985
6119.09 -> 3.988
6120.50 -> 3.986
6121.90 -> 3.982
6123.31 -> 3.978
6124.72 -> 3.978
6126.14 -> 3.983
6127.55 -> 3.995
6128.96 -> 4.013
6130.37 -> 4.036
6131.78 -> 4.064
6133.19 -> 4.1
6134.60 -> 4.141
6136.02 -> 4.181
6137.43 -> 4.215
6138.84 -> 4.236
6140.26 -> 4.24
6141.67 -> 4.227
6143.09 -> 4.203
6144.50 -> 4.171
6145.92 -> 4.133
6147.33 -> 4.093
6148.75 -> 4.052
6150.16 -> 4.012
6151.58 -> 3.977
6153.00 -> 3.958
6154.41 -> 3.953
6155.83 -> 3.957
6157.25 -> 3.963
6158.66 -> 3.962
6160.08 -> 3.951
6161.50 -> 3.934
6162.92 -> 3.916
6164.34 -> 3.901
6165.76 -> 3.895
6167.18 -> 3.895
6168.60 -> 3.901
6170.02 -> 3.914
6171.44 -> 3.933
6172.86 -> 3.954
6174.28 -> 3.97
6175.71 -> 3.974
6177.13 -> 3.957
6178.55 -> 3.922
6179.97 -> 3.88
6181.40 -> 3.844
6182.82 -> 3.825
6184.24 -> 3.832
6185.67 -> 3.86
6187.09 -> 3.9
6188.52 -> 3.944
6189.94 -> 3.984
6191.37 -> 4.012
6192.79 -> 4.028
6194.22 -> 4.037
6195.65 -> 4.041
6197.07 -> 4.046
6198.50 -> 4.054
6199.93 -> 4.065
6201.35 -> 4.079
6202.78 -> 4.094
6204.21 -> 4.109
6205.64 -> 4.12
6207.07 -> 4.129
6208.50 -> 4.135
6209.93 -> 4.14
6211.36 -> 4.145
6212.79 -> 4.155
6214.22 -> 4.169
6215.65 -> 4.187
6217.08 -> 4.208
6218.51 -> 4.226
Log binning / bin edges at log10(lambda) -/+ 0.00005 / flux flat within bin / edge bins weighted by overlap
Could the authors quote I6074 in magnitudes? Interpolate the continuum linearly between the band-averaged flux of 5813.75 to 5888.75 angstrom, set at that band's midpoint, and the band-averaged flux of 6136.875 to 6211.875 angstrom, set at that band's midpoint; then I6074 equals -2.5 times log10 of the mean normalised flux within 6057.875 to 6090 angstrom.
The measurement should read 0.07 mag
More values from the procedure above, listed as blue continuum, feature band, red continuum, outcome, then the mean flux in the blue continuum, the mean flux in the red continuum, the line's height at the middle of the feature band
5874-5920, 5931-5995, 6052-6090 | -0.08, 3.72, 3.65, 3.69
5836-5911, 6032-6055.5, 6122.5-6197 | 0.05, 3.61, 4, 3.84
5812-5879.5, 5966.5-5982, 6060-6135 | -0.11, 3.64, 3.81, 3.72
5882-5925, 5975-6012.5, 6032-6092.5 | -0.08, 3.77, 3.65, 3.7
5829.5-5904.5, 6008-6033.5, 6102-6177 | 0.00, 3.62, 4.01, 3.84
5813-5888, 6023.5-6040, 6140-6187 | 0.03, 3.63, 3.97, 3.83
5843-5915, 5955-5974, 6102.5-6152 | -0.08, 3.61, 4.04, 3.76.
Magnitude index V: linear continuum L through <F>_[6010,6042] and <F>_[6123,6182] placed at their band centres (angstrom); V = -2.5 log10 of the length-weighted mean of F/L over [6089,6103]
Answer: 0.05 mag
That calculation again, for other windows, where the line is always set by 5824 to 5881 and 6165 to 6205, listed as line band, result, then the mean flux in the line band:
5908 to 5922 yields -0.07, 3.95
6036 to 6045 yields 0.06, 3.62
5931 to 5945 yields -0.02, 3.78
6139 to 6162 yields -0.03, 4.05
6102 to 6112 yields -0.01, 3.94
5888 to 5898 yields 0.01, 3.66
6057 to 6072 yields 0.04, 3.71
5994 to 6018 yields -0.01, 3.83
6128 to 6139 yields -0.06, 4.12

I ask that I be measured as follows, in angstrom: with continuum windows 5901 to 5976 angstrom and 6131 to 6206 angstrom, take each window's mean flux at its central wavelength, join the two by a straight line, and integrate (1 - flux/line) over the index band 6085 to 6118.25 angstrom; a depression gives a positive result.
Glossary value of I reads 1.4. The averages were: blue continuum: 3.89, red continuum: 4.01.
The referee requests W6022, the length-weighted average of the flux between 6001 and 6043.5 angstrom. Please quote 3.77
